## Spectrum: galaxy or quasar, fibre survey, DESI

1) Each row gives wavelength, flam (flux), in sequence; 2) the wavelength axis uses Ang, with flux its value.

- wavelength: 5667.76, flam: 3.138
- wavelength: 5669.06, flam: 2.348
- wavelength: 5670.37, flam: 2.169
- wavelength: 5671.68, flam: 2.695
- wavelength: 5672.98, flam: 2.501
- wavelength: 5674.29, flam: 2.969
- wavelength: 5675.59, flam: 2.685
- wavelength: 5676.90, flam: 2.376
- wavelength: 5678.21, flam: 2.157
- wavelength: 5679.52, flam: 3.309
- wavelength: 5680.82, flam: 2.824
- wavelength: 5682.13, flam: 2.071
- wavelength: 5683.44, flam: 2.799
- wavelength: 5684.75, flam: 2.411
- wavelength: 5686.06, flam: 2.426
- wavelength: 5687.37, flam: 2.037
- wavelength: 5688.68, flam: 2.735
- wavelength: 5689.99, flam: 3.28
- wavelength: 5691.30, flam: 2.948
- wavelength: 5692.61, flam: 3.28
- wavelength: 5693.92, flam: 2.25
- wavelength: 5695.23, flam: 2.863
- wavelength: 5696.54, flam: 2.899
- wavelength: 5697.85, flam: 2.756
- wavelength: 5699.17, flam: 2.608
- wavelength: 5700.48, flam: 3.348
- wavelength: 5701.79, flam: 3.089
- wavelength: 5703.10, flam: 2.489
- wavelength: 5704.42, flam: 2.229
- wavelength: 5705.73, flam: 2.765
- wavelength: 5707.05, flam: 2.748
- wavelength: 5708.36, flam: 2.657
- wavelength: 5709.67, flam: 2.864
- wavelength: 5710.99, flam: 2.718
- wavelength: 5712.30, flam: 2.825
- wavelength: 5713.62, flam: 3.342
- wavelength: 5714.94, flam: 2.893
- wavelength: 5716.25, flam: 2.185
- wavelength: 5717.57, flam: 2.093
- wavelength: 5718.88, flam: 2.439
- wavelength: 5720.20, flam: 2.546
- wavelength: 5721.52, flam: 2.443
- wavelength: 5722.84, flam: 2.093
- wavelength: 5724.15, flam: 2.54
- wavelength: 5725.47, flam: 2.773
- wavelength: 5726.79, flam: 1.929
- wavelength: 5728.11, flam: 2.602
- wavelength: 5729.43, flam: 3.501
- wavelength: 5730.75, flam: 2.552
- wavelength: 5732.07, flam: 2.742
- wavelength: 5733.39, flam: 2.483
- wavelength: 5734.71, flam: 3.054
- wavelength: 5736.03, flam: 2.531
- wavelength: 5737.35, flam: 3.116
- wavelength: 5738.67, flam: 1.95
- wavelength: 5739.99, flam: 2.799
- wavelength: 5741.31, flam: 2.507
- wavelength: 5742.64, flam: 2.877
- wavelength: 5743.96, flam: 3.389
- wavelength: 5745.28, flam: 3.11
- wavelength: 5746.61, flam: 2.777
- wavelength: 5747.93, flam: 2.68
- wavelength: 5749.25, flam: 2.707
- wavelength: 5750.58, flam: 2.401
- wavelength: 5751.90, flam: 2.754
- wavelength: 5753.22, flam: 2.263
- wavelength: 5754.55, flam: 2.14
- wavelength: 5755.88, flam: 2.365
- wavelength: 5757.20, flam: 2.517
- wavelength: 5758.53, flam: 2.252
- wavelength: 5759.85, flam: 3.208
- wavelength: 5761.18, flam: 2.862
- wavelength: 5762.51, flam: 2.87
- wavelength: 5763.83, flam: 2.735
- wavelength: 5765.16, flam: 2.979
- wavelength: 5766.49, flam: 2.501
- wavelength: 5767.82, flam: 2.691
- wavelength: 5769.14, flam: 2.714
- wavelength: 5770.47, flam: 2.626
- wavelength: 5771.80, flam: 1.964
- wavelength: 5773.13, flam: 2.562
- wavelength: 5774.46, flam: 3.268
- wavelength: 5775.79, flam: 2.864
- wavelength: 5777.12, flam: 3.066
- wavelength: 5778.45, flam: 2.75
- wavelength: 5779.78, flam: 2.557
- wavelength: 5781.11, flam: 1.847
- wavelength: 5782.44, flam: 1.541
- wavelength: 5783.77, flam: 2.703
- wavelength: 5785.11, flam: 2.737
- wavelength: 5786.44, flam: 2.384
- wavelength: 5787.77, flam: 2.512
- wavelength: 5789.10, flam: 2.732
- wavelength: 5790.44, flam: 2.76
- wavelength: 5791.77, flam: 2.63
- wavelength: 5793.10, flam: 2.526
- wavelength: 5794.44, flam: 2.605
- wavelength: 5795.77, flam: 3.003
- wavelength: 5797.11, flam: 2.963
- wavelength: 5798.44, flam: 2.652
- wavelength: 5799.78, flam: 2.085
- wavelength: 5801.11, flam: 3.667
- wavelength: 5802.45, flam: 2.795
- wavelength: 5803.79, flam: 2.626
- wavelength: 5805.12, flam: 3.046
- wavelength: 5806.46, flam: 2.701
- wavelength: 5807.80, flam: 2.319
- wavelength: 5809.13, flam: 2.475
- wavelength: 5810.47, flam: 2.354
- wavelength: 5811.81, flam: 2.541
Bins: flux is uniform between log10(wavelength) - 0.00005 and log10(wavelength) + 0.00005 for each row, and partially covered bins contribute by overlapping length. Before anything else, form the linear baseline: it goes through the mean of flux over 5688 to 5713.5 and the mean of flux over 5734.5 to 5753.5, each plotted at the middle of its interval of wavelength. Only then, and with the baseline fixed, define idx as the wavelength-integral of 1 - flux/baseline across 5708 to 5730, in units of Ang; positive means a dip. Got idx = 1.4 Ang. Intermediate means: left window 2.82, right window 2.73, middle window 2.61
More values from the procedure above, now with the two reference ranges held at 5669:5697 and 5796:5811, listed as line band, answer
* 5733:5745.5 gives -0.5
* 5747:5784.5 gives 1.4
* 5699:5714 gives -0.8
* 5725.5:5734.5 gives 0.0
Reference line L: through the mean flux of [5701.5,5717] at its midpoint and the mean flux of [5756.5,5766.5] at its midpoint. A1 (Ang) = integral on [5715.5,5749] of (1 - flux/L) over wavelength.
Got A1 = 1.3 Ang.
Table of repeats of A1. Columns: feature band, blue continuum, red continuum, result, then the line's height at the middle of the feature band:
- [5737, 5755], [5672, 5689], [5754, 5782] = -0.44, 2.61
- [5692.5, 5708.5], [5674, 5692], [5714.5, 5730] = -1.11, 2.57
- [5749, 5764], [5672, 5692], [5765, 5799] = 0.23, 2.62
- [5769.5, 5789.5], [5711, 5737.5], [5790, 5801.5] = 1.31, 2.72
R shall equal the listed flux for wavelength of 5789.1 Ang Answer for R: 2.732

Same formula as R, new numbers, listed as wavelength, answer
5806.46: 2.701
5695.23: 2.863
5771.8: 1.964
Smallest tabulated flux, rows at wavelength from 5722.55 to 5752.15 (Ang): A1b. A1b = 1.929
